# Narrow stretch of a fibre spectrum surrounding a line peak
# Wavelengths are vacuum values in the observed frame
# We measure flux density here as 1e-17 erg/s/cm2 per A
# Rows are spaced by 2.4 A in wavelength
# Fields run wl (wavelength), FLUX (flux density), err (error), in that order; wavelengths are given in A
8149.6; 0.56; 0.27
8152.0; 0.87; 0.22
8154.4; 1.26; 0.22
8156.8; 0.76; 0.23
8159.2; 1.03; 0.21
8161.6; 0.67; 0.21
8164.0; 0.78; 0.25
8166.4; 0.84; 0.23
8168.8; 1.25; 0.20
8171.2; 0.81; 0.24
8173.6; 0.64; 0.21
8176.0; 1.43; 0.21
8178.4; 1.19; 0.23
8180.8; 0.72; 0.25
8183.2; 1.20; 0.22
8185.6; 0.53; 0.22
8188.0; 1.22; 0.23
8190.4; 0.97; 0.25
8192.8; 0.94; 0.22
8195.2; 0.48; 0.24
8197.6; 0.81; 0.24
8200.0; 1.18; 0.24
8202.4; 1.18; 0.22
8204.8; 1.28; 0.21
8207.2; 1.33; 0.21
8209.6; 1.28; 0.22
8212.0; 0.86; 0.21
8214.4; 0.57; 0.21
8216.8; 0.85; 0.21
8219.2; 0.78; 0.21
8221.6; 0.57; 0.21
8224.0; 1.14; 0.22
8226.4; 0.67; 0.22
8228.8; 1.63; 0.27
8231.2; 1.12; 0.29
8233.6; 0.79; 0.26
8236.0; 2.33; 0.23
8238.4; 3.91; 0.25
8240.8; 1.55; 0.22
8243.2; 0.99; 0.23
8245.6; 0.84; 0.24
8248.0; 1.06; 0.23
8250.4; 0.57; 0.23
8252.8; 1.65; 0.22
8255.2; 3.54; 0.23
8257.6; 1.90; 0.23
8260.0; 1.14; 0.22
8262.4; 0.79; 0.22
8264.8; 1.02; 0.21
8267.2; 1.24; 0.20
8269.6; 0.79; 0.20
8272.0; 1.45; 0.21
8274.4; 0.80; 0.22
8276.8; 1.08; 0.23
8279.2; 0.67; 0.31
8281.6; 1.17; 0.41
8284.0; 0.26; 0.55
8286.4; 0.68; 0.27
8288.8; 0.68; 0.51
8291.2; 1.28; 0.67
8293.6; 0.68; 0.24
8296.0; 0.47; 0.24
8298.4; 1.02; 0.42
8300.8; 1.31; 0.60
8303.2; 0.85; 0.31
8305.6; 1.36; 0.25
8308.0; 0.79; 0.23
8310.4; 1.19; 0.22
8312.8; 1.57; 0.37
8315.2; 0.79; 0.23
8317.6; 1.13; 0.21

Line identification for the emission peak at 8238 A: [S II] 6716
